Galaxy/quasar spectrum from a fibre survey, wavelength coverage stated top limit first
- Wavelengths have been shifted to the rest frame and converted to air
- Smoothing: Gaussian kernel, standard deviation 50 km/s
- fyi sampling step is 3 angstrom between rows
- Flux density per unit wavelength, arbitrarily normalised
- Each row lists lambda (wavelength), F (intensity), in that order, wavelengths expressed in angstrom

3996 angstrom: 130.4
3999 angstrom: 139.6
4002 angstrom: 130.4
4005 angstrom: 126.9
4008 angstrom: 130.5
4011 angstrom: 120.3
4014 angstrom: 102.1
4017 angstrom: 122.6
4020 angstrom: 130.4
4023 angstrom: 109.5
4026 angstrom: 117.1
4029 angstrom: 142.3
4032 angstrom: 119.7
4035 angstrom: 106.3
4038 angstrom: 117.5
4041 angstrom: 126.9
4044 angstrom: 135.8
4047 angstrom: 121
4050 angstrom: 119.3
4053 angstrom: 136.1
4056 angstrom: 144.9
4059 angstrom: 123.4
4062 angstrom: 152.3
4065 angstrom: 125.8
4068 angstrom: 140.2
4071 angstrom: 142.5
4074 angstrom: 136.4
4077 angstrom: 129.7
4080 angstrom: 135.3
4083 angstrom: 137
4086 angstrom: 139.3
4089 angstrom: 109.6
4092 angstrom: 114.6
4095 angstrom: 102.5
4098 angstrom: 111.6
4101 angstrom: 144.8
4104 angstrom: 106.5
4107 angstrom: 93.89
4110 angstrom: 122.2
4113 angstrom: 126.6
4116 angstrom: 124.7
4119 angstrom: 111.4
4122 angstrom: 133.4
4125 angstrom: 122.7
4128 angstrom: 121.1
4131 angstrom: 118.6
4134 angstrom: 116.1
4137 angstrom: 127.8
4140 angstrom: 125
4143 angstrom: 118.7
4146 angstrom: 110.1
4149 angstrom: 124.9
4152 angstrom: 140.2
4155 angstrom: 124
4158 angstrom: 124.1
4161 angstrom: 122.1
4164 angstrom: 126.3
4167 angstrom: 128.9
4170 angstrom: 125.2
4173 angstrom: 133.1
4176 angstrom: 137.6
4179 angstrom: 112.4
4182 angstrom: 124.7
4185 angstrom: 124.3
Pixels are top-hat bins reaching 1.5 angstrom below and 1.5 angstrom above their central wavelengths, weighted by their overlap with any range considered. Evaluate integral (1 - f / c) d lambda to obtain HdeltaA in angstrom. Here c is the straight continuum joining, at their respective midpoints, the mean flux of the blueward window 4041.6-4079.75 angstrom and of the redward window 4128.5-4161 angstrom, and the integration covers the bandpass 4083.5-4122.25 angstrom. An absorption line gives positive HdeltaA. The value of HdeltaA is 2.9 angstrom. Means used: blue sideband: 134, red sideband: 123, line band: 119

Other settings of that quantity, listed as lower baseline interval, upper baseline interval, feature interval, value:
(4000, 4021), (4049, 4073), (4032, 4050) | 1.4 angstrom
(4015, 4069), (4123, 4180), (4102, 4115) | 1.2 angstrom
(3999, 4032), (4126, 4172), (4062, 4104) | -1.6 angstrom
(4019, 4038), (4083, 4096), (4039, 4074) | -3.9 angstrom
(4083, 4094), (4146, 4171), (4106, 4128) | 0.7 angstrom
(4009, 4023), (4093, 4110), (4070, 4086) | -3.1 angstrom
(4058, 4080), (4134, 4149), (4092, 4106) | 1.5 angstrom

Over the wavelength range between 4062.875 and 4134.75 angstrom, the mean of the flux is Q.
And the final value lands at 124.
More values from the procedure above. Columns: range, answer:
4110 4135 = 122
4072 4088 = 135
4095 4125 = 119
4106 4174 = 123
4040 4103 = 130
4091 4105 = 116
